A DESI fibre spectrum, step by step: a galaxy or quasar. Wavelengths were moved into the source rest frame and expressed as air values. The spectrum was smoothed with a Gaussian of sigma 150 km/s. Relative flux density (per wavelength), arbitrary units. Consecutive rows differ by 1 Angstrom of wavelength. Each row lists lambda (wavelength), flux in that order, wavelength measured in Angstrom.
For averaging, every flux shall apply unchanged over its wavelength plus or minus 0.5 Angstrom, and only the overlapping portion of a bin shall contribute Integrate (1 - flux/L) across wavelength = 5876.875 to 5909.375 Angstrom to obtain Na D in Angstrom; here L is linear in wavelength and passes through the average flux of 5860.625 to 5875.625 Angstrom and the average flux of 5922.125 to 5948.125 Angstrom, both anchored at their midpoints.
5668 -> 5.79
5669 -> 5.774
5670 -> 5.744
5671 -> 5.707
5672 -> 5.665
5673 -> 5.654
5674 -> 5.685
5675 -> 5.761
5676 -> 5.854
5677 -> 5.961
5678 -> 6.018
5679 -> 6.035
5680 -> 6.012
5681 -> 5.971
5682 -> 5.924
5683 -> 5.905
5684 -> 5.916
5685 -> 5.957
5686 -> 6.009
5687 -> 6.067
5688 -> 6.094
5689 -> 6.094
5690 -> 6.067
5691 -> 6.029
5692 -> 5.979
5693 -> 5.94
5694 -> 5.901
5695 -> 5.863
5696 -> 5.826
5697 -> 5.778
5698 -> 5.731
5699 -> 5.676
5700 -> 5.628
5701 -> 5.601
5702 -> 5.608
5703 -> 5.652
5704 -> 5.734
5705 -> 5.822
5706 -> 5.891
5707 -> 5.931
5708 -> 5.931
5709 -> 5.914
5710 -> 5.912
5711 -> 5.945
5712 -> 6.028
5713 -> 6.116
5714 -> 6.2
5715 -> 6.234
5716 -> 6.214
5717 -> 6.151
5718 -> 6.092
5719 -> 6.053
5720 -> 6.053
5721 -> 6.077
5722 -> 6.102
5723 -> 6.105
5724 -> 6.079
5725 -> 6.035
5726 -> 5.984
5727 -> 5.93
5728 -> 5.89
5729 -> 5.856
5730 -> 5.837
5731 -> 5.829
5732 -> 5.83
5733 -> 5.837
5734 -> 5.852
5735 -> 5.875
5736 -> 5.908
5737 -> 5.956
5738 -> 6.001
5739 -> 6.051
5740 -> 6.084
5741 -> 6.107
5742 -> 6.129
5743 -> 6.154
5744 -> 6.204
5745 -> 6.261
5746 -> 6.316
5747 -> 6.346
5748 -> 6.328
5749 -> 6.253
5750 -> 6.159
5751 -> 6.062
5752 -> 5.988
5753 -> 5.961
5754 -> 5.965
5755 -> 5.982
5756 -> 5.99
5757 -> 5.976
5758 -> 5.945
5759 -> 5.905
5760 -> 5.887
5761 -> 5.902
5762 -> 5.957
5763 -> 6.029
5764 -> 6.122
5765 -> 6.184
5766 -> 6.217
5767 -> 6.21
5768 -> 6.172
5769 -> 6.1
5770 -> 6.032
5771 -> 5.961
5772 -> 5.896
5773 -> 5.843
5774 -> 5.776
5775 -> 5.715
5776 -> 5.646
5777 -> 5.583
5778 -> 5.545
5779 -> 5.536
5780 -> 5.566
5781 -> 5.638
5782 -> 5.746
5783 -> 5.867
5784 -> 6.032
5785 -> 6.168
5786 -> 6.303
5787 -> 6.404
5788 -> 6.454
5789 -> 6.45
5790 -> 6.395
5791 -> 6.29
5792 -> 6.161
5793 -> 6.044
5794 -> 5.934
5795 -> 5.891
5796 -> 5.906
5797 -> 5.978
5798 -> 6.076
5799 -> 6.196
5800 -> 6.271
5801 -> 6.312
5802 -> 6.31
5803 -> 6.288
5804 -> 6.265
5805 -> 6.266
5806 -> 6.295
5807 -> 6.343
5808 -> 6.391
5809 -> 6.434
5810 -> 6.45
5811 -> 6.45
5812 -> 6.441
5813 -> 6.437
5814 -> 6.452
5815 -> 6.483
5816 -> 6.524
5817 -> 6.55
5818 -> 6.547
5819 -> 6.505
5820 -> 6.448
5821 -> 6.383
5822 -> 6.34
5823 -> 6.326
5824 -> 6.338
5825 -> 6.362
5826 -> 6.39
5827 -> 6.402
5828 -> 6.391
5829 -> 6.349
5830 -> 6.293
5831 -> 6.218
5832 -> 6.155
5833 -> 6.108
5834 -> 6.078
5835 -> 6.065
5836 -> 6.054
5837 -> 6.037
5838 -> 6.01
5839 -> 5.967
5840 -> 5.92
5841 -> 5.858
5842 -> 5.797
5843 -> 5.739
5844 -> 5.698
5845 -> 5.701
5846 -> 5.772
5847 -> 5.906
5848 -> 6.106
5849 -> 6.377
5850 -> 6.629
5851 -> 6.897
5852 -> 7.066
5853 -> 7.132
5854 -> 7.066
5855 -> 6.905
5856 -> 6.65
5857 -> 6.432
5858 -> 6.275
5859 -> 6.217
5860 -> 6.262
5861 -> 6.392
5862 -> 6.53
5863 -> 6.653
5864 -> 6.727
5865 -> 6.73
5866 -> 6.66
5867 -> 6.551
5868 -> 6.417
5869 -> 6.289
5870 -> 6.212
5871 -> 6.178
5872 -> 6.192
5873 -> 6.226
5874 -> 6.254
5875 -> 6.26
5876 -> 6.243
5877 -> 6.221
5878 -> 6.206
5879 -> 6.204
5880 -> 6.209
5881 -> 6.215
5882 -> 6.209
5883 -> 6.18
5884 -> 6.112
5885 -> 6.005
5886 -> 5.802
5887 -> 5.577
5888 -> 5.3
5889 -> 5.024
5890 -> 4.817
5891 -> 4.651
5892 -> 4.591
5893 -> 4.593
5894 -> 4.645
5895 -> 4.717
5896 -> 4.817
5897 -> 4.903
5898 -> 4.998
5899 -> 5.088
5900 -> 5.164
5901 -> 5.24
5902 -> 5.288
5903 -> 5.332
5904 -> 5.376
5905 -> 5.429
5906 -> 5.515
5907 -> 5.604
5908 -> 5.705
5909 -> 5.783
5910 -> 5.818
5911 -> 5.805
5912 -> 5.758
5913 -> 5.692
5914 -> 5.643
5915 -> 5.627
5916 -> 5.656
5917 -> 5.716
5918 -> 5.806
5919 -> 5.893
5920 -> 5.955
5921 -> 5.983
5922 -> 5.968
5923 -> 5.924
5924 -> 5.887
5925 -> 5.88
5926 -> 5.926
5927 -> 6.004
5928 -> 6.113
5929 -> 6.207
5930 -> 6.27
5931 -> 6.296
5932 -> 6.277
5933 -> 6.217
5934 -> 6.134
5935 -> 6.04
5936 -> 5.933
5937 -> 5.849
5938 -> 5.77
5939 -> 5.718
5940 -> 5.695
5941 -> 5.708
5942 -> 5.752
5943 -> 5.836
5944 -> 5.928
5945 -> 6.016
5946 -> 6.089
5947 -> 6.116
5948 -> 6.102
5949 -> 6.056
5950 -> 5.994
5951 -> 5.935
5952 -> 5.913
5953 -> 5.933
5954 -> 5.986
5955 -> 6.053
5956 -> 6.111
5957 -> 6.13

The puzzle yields 4.3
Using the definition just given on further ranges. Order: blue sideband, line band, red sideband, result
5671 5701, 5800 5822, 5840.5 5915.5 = -1.9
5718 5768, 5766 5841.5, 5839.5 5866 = 0.7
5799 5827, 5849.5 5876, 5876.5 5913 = -3.1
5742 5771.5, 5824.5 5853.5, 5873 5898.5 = -2.2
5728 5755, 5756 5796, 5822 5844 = 0.6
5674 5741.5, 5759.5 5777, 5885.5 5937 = -0.4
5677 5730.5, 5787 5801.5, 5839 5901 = -0.5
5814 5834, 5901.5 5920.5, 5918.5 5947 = 1.3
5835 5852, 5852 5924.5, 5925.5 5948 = 1.9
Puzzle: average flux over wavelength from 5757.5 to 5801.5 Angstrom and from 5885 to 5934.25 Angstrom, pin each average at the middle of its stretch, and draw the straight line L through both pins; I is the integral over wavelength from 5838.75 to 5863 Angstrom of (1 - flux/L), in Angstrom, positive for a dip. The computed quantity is -2.3 Angstrom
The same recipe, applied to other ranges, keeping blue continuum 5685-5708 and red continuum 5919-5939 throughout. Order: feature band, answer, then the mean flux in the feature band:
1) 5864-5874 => -0.69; 6.39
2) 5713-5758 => -1.23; 6.05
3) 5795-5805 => -0.39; 6.17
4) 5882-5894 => 1.31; 5.34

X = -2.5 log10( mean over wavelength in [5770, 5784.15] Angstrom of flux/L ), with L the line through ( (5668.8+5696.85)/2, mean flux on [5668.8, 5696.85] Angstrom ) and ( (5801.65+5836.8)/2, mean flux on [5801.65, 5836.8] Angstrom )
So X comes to 0.08 mag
